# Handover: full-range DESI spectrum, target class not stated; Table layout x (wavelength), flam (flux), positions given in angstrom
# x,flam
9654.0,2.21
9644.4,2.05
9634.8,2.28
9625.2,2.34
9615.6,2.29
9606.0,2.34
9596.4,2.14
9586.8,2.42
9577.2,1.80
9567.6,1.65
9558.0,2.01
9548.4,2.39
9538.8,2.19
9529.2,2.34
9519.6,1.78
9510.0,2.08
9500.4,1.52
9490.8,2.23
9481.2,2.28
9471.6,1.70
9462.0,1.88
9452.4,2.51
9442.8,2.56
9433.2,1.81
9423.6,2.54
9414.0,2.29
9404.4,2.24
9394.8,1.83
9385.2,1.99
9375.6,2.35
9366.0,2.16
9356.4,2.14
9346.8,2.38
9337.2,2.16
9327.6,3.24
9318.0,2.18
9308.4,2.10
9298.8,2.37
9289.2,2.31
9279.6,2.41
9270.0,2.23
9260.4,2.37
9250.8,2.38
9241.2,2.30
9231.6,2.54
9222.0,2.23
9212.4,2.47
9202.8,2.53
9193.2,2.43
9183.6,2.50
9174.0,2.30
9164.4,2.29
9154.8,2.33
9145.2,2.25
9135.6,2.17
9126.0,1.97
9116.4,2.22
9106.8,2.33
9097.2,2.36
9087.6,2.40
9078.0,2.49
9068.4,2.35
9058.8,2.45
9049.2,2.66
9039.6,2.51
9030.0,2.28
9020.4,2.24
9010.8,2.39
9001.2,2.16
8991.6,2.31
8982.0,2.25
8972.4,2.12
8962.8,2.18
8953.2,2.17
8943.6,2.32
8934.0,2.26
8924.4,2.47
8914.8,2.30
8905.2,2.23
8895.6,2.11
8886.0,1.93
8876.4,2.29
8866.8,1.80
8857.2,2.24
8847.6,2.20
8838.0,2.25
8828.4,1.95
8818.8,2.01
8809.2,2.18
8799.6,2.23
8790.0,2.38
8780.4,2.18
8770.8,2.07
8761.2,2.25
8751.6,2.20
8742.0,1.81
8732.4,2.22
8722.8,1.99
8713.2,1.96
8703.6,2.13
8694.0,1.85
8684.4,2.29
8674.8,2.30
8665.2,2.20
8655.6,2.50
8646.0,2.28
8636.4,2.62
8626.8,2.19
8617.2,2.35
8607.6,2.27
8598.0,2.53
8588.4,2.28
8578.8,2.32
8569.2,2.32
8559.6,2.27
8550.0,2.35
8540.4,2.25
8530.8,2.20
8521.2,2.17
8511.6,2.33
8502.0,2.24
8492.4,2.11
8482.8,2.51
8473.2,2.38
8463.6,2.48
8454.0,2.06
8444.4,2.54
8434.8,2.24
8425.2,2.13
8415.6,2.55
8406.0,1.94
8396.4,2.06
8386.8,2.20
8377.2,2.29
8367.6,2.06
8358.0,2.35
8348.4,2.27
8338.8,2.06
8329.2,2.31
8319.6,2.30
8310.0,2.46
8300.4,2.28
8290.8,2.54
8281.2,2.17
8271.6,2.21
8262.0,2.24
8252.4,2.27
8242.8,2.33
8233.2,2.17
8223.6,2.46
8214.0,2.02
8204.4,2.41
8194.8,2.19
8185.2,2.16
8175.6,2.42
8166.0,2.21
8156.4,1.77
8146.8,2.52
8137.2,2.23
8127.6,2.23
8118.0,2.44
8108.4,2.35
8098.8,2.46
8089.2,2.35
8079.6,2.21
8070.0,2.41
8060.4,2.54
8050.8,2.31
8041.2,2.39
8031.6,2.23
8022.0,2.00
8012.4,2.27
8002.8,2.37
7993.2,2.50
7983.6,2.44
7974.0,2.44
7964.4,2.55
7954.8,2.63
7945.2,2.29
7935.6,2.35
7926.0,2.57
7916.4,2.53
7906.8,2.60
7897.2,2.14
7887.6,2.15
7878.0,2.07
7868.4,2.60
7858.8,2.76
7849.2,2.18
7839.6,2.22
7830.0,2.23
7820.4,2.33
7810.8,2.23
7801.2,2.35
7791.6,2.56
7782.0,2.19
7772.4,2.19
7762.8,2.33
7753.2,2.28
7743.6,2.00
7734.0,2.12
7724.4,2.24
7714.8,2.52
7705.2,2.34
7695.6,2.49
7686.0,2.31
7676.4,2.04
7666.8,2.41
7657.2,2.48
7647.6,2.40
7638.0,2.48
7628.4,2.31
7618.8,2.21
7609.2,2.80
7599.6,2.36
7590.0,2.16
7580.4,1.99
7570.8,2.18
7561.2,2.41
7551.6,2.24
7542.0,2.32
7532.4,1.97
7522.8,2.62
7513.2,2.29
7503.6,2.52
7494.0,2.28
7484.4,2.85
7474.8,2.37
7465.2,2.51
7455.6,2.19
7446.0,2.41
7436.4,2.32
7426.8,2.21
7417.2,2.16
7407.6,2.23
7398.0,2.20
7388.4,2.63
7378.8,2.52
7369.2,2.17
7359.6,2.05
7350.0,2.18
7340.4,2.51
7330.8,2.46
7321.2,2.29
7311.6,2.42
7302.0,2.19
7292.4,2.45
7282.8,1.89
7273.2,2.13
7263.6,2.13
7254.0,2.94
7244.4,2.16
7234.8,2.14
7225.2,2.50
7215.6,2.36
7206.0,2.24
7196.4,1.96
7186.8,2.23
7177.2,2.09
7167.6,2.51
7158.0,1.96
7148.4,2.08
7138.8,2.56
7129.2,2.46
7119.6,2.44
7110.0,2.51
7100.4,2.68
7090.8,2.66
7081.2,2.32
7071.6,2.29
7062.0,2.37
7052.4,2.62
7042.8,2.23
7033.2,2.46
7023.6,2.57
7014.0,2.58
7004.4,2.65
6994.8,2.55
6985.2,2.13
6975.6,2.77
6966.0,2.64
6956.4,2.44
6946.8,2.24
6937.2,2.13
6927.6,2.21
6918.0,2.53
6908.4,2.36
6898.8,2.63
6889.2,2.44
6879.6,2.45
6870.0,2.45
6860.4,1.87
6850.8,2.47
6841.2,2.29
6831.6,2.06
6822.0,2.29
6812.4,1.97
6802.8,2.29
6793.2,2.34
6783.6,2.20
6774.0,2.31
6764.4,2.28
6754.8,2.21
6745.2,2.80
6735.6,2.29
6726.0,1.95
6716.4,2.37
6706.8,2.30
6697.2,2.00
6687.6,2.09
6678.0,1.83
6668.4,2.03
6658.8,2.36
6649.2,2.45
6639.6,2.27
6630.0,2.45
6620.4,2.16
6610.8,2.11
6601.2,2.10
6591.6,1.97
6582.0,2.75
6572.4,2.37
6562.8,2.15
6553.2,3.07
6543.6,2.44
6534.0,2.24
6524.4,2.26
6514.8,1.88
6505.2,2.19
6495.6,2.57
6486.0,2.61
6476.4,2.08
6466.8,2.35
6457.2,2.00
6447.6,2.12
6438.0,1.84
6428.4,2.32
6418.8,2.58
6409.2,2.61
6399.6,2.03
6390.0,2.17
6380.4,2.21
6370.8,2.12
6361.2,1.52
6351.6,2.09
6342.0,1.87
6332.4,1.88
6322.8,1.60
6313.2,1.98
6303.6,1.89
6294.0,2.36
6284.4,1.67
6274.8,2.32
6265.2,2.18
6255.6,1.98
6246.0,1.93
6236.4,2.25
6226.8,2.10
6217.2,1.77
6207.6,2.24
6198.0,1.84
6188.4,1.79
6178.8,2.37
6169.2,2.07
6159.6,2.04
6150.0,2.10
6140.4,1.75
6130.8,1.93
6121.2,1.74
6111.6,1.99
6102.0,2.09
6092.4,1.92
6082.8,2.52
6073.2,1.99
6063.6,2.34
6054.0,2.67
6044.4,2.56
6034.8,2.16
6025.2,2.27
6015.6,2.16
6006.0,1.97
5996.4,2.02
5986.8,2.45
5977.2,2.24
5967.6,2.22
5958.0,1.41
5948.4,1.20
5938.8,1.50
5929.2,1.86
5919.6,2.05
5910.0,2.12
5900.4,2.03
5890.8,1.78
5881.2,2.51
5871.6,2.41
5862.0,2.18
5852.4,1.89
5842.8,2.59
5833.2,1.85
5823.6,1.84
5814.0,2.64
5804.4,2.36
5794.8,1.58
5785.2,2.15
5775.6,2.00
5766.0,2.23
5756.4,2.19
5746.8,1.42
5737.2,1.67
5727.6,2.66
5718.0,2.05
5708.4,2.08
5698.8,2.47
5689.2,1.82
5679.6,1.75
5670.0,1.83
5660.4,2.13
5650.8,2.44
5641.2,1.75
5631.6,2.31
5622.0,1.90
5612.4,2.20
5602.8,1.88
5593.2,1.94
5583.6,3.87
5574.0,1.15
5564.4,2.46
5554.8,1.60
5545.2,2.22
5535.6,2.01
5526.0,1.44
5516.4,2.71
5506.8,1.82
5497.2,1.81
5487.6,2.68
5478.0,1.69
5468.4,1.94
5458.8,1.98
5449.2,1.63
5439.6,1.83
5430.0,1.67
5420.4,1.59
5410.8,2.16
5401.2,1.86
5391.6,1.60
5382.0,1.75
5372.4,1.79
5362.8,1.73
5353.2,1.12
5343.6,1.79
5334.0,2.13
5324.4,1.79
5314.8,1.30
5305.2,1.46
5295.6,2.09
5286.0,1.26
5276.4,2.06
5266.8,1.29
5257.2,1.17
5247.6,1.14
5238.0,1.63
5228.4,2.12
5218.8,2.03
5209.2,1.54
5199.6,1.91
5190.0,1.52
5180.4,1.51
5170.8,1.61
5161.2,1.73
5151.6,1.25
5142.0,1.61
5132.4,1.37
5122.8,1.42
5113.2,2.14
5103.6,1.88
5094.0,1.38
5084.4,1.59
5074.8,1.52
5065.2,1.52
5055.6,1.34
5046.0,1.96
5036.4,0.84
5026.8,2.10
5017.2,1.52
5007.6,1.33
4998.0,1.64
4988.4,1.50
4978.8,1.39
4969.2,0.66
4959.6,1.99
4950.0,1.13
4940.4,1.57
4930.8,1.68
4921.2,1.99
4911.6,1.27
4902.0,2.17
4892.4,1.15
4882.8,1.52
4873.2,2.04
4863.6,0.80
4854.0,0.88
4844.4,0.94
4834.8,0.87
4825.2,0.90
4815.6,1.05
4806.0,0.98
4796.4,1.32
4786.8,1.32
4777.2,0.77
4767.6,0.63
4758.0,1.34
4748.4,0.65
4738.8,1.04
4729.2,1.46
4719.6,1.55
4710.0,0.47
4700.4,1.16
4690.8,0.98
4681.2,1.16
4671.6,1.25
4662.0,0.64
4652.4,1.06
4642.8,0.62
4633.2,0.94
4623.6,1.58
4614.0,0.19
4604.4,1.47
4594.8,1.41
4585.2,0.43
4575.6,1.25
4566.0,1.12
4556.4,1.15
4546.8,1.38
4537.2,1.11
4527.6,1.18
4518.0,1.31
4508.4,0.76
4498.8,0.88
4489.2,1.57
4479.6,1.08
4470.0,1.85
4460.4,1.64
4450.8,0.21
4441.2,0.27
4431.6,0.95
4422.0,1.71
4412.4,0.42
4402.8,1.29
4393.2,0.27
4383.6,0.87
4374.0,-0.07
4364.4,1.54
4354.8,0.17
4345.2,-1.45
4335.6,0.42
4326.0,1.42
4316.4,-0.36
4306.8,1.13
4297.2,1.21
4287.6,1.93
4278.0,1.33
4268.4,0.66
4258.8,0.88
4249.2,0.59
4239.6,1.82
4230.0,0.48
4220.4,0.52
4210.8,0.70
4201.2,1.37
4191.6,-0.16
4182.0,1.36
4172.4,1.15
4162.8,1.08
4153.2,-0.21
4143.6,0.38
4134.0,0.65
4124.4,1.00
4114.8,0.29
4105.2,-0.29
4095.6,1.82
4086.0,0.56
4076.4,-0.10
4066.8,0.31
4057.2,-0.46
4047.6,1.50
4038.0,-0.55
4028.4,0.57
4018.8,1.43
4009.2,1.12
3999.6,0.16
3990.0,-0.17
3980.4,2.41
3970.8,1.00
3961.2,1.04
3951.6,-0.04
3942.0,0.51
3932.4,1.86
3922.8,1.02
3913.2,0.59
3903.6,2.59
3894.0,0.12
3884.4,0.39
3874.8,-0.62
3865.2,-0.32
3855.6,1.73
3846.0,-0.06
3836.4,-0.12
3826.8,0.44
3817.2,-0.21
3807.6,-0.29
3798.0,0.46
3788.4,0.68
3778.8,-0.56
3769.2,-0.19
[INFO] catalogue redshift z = 0.22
